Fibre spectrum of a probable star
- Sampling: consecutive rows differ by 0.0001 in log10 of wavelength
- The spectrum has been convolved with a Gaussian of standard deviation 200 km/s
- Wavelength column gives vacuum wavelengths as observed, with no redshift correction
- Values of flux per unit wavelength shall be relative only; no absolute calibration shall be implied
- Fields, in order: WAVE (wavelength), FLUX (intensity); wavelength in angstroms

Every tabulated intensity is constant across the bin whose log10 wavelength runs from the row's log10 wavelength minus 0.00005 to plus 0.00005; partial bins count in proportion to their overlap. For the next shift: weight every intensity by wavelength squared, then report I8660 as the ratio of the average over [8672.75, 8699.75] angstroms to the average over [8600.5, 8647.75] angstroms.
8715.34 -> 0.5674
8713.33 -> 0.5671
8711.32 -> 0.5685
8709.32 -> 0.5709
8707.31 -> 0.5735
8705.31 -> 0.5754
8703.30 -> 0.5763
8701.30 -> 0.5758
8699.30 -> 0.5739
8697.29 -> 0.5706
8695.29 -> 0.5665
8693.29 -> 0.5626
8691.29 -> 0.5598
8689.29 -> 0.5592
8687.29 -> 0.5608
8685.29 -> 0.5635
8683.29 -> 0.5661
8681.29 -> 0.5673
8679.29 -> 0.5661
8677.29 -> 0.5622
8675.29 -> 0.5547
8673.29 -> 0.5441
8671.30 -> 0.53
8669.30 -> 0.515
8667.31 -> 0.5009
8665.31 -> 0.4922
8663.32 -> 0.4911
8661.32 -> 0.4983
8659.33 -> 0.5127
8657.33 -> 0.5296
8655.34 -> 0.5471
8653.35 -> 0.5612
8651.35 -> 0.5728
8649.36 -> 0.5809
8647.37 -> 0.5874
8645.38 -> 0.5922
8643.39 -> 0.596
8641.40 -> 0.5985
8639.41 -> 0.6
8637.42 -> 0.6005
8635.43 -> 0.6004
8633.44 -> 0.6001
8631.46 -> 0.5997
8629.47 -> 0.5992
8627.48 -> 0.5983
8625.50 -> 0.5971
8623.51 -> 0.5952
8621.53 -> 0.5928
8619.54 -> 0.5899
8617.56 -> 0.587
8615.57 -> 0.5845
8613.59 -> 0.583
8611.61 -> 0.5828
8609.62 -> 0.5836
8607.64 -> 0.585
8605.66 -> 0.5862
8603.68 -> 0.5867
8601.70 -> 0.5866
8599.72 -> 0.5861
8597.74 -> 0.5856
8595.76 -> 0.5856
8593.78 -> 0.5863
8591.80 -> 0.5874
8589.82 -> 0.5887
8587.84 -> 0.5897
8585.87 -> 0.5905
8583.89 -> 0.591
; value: 1.0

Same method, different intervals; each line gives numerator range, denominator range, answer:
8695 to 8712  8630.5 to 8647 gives 0.97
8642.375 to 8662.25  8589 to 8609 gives 0.96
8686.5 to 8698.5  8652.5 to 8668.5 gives 1.10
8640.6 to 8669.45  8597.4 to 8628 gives 0.94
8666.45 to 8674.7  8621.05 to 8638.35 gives 0.89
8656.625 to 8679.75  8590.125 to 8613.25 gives 0.91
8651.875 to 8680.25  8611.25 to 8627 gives 0.91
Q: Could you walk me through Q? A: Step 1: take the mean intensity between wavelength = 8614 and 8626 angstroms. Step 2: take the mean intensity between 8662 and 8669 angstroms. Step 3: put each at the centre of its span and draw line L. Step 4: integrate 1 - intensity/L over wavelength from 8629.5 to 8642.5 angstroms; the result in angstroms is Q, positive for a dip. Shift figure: -1.0 angstroms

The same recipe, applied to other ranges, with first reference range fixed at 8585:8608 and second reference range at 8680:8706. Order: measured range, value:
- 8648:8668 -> 1.5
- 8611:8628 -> -0.2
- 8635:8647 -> -0.4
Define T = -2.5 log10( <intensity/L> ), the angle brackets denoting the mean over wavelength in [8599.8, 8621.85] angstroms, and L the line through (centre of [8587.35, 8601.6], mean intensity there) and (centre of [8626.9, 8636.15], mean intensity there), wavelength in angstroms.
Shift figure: 0.01 mag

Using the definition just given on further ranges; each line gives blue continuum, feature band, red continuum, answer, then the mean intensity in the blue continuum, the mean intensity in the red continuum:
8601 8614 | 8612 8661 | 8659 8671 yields -0.08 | 0.585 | 0.503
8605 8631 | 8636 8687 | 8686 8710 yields 0.05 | 0.59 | 0.569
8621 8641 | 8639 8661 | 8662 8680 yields -0.01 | 0.599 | 0.527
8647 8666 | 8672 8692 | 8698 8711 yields -0.01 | 0.536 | 0.574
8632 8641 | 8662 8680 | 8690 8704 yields 0.11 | 0.6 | 0.569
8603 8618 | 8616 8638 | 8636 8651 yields -0.01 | 0.585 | 0.593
